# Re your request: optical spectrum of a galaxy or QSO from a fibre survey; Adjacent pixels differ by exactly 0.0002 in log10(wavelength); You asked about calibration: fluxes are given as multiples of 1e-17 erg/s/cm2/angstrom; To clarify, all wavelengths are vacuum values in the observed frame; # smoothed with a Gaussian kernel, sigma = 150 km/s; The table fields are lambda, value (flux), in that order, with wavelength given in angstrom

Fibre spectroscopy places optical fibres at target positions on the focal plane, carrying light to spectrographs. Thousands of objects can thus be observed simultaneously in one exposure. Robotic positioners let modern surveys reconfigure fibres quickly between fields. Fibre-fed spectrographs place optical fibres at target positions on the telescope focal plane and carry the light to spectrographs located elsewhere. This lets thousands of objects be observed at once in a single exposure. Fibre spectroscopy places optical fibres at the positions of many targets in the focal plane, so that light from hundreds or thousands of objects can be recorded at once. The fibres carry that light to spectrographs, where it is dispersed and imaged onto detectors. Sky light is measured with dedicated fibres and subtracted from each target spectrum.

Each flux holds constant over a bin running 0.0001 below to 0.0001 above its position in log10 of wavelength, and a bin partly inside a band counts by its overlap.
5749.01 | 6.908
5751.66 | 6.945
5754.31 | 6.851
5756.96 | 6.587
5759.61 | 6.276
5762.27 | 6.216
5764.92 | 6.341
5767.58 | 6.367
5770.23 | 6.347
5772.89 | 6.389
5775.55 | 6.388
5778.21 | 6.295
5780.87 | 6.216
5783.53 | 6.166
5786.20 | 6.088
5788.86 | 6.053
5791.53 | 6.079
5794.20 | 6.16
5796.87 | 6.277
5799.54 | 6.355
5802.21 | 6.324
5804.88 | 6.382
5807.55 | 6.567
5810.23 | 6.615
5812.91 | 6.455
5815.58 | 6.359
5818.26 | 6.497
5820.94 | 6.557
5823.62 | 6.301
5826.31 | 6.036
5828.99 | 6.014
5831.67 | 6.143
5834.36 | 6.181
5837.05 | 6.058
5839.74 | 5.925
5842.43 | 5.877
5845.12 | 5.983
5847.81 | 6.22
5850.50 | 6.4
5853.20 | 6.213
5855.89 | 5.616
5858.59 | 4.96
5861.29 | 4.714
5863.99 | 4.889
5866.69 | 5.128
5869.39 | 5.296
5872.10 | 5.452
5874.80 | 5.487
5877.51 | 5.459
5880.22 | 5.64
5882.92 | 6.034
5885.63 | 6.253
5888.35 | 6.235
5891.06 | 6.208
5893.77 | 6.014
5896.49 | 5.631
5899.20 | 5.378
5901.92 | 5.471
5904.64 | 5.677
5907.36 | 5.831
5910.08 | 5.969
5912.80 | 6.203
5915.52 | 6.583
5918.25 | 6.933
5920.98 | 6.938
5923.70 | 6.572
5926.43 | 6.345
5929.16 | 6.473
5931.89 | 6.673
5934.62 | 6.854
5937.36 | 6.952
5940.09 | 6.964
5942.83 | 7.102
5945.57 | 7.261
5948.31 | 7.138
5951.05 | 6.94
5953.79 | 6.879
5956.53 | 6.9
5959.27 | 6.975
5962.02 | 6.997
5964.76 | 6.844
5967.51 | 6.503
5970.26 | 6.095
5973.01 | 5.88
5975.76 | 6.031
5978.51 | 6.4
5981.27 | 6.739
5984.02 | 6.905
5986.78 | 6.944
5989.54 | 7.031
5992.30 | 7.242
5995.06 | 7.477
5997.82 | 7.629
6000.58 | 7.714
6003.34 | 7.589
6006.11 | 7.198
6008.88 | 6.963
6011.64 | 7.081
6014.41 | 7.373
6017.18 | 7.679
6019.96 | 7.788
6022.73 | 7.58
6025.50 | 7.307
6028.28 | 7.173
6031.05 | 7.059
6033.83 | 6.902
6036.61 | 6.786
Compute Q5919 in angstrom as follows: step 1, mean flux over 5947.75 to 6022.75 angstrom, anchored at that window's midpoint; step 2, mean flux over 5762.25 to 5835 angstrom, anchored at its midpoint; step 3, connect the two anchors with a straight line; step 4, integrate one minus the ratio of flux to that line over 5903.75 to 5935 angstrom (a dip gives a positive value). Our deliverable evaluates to 1.6 angstrom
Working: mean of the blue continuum 6.29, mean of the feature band 6.42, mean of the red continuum 7.01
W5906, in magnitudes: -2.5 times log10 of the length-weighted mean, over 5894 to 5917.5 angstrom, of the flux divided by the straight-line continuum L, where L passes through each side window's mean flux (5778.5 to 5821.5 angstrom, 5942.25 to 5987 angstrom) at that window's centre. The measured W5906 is 0.122 mag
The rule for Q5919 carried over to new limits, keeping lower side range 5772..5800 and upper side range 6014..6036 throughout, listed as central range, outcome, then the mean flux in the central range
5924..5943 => 0.48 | 6.73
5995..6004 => -0.51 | 7.63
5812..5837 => 0.50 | 6.27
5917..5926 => 0.11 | 6.77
